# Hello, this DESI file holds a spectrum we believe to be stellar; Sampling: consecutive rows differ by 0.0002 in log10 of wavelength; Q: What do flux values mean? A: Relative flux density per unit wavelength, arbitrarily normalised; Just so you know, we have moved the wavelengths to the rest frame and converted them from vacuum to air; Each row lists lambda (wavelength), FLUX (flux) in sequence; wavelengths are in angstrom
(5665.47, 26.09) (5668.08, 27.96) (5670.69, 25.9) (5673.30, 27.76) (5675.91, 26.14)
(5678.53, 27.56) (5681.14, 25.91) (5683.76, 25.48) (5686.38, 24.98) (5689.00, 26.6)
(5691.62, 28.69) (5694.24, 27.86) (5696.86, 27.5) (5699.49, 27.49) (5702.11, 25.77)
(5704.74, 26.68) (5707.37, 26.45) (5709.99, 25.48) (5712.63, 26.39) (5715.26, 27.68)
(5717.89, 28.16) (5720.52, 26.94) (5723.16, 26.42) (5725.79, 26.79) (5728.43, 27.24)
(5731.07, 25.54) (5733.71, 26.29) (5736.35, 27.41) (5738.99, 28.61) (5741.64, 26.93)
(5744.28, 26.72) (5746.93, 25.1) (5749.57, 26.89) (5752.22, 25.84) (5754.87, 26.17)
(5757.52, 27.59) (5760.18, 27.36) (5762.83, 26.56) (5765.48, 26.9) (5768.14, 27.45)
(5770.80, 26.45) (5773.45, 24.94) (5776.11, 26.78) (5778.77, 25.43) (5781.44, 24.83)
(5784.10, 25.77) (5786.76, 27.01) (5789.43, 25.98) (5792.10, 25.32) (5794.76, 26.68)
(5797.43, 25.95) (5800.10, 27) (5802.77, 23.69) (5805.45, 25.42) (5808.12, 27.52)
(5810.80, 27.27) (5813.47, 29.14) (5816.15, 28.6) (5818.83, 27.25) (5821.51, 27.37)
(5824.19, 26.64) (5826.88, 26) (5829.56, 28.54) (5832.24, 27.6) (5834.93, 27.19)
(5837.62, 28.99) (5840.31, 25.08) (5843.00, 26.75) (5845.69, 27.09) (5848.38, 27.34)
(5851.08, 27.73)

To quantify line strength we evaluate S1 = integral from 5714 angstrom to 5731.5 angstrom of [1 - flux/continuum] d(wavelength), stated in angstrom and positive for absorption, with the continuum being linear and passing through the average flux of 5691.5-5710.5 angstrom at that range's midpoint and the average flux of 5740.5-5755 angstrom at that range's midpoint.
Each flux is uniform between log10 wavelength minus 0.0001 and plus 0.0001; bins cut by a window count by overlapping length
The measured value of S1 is -0.3 angstrom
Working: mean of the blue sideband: 27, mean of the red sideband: 26.3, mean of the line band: 27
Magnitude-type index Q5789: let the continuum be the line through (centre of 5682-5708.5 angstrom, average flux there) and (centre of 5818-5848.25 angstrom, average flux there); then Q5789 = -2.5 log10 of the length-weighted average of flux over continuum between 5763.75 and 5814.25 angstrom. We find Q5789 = 0.03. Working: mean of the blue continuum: 26.7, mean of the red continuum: 27.1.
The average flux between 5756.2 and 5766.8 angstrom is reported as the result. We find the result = 27.1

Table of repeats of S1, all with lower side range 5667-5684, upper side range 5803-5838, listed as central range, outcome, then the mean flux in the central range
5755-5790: 1.0 angstrom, 26.4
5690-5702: -0.4 angstrom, 27.7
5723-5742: 0.0 angstrom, 26.9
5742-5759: 0.4 angstrom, 26.4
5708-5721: 0.0 angstrom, 26.9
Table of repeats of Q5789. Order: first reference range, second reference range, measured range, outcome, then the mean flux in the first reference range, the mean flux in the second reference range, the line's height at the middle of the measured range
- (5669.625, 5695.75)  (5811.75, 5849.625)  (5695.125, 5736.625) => 0.00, 26.7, 27.4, 26.9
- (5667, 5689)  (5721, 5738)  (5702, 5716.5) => 0.01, 26.5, 26.7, 26.6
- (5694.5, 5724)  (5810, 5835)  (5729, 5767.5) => 0.02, 26.9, 27.6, 27.1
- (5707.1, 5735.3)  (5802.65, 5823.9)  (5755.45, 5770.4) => -0.01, 26.7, 27.2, 26.9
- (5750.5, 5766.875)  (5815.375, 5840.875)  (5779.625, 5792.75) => 0.05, 26.7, 27.4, 27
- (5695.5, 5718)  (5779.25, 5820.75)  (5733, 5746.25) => -0.02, 26.8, 26.5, 26.7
